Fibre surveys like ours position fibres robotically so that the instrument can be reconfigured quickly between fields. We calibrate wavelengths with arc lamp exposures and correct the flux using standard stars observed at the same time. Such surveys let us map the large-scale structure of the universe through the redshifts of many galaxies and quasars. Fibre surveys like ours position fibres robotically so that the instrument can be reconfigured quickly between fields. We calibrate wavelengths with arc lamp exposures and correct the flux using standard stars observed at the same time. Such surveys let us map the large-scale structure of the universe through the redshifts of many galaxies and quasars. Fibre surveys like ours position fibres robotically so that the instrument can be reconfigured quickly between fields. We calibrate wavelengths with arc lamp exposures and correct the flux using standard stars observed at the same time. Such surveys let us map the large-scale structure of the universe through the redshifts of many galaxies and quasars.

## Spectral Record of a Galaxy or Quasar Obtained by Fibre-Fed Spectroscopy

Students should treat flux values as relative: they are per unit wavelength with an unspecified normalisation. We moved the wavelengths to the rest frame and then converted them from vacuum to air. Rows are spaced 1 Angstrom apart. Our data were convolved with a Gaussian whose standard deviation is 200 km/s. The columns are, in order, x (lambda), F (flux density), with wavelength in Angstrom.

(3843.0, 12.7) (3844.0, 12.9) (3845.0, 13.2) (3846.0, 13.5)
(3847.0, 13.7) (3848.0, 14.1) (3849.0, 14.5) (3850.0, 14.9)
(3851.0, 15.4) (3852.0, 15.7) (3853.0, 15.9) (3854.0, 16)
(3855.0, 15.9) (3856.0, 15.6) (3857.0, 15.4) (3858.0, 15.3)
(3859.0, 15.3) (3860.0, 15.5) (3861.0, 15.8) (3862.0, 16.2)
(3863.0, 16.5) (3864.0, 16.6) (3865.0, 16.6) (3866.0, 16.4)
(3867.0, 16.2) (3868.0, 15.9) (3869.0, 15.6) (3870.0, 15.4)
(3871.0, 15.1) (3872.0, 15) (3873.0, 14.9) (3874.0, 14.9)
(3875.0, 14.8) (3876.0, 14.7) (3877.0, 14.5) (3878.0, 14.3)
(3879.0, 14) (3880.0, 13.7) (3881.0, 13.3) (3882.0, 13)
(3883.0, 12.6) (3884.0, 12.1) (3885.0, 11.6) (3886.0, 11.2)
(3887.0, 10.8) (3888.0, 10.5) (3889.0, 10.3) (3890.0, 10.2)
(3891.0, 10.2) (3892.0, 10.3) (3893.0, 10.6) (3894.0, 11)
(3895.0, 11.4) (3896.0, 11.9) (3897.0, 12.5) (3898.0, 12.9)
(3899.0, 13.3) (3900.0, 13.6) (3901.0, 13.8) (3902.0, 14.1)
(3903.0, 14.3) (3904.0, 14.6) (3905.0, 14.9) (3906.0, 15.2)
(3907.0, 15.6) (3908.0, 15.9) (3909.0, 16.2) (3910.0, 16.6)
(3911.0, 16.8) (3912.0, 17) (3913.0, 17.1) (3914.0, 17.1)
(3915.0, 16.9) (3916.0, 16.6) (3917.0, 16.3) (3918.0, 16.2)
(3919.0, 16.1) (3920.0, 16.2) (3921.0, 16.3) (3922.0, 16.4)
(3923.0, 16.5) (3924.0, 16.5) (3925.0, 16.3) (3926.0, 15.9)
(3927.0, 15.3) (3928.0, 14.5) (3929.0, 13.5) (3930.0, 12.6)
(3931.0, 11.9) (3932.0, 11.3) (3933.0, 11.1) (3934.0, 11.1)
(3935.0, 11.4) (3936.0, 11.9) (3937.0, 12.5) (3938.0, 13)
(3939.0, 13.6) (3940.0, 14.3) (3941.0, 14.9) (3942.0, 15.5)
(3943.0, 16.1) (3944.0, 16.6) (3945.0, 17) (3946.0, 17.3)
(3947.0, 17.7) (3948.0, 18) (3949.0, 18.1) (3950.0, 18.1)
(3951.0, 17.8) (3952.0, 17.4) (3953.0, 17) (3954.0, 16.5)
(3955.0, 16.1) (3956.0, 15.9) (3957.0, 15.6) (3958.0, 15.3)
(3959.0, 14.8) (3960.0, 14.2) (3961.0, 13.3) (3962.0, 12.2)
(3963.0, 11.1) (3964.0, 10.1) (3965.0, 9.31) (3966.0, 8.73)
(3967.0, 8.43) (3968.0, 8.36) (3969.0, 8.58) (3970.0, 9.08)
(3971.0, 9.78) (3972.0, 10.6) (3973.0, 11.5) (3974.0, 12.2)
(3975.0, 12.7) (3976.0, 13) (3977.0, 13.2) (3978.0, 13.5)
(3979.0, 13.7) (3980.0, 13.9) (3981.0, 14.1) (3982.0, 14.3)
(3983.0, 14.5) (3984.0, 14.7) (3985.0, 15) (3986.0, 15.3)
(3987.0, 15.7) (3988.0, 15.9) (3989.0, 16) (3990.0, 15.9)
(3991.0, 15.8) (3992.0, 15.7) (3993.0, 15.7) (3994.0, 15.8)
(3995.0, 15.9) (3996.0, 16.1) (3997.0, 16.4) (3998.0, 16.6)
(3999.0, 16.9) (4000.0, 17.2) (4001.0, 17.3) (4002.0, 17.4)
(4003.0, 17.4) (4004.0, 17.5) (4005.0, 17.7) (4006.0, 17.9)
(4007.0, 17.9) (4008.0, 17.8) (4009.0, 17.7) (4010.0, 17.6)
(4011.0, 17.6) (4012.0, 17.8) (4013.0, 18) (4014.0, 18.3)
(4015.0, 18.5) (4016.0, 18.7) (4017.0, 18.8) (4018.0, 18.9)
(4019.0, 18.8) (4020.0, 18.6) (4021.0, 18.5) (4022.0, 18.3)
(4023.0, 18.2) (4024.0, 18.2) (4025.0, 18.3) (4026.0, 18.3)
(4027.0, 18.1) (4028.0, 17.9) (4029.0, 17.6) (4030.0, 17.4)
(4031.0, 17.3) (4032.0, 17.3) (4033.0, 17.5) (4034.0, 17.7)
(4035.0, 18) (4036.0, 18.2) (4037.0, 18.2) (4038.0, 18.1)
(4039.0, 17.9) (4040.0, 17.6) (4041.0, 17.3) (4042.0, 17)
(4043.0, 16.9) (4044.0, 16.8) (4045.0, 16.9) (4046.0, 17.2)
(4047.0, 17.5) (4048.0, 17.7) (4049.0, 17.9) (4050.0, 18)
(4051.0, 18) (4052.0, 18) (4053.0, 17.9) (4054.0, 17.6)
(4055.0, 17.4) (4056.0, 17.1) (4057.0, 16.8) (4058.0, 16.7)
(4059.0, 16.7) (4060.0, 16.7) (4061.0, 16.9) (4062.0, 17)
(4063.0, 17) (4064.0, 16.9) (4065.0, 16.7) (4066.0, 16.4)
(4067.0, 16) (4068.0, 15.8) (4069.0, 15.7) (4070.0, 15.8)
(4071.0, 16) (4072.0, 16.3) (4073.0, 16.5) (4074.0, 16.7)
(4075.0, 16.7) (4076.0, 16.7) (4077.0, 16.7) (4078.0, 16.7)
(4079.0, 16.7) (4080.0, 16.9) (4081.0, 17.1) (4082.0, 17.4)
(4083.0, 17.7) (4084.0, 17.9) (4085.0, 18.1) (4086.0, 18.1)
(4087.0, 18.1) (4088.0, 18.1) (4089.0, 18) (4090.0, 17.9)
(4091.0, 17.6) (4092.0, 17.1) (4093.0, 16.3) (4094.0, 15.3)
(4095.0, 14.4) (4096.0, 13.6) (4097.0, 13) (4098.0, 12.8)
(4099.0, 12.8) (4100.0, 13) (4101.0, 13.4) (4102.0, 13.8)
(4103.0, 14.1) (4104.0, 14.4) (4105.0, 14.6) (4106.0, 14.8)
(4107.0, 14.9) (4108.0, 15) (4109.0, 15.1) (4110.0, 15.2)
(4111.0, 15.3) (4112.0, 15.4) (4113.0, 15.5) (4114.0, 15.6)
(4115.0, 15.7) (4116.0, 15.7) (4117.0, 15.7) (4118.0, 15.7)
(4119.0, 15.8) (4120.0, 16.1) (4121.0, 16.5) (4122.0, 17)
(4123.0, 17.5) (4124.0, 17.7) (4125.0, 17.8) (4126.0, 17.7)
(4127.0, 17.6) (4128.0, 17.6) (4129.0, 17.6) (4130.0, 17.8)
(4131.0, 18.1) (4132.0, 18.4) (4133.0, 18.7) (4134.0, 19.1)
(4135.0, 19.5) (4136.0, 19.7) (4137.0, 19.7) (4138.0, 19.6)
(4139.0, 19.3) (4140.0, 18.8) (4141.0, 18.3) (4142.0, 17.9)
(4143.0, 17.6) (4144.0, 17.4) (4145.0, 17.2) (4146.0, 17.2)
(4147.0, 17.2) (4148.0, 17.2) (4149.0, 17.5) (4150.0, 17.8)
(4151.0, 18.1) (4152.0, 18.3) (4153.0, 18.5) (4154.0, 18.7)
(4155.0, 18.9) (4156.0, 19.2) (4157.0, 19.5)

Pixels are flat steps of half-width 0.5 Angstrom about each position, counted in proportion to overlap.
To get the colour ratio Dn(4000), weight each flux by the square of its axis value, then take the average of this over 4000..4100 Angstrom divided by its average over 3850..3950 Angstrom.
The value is 1.27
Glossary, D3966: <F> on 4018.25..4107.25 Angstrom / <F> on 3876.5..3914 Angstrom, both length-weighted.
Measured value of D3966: 1.26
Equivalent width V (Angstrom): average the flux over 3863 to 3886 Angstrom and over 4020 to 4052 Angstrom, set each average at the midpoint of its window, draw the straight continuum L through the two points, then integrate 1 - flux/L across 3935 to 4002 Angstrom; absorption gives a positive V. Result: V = 8.3 Angstrom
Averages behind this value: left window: 14.6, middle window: 14.4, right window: 17.8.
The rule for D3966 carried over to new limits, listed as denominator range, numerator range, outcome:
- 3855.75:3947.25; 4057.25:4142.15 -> 1.15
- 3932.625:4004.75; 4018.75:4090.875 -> 1.21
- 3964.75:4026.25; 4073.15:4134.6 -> 1.05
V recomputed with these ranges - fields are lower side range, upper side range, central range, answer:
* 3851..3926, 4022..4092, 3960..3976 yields 5.3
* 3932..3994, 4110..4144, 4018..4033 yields -2.8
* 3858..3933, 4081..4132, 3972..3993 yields 1.1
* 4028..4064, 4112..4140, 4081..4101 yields 1.5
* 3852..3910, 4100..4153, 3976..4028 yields -4.3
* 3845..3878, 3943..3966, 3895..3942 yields 2.2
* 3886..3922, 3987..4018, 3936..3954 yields -0.8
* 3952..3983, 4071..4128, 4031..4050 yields -3.9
